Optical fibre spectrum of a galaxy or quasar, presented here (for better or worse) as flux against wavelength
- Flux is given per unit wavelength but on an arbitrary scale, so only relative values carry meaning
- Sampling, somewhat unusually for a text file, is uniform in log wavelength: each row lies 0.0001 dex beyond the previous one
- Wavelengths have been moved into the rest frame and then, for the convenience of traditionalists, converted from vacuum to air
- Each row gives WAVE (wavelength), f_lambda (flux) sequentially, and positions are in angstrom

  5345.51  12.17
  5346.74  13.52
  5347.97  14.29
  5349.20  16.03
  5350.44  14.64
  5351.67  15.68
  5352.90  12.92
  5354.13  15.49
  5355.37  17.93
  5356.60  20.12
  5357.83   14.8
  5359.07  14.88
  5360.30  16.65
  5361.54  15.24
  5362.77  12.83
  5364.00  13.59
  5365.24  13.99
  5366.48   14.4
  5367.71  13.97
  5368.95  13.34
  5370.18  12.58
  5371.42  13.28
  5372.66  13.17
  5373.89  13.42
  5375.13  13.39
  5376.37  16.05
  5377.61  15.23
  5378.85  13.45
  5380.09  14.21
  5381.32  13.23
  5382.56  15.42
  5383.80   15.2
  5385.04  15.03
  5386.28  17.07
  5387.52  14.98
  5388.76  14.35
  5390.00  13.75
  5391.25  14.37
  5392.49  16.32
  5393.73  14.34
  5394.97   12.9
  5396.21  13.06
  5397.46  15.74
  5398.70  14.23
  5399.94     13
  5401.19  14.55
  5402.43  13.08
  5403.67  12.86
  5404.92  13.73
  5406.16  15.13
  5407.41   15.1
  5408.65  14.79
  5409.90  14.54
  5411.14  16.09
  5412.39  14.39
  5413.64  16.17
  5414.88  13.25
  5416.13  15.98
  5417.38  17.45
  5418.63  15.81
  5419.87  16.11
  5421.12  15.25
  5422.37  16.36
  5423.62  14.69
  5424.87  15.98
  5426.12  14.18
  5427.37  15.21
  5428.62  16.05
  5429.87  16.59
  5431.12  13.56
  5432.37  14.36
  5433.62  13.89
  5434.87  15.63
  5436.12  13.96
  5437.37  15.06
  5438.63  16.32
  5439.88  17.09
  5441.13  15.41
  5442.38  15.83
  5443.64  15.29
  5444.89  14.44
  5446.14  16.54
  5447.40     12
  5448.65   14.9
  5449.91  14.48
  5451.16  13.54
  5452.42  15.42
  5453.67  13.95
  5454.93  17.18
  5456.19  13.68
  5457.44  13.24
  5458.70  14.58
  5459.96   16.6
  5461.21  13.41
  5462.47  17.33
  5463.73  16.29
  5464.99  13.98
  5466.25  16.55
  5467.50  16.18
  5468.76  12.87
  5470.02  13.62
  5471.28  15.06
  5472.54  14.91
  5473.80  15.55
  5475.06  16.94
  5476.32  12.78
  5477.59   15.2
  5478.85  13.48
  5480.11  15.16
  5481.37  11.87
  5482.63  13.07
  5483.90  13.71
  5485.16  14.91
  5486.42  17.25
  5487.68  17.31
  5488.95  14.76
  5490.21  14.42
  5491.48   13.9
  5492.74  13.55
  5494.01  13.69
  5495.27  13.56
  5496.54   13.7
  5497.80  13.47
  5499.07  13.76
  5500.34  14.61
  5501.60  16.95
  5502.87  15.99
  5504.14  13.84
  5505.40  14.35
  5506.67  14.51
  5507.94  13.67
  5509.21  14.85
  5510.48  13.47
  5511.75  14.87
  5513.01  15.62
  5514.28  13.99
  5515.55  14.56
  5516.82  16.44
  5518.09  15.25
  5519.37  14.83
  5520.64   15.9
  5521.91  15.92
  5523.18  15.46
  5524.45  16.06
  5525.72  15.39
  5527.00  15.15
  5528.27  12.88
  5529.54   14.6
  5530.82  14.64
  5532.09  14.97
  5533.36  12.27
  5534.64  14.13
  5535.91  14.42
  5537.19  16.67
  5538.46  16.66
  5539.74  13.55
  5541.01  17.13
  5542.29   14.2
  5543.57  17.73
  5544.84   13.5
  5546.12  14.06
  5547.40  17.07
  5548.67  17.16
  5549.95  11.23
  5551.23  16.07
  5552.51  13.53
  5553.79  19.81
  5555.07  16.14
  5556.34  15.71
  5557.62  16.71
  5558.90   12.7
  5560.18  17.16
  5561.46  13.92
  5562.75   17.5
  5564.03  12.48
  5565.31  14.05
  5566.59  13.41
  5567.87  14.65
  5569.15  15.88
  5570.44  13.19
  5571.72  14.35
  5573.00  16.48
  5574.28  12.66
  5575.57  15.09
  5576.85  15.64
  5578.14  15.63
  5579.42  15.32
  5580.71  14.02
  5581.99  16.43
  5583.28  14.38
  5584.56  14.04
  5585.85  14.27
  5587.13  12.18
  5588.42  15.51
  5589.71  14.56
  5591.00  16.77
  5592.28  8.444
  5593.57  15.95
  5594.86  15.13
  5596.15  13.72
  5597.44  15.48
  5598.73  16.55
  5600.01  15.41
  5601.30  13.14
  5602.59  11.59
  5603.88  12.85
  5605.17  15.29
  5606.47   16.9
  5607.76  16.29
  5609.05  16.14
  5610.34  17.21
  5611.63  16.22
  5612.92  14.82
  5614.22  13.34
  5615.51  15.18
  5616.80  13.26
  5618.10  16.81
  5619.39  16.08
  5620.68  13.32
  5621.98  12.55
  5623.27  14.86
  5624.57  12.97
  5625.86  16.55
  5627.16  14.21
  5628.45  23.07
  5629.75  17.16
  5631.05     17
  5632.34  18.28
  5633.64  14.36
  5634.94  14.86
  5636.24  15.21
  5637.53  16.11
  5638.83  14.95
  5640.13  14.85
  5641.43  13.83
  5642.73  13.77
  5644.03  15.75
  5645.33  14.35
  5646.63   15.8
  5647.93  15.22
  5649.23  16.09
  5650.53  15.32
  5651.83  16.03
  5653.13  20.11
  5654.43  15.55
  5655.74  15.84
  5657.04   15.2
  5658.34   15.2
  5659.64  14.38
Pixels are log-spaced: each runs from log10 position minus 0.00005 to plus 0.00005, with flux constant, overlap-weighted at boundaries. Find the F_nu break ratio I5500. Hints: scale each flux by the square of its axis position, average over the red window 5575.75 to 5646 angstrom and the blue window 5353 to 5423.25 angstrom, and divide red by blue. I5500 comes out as 1.11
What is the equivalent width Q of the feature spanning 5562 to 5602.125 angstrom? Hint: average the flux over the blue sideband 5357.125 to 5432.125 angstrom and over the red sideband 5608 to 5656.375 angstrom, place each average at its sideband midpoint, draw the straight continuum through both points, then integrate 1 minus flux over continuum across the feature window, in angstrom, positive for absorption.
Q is 2.1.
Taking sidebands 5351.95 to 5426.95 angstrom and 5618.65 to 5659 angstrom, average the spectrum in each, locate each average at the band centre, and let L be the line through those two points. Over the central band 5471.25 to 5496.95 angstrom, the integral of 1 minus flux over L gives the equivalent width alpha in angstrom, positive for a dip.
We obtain 1.0 angstrom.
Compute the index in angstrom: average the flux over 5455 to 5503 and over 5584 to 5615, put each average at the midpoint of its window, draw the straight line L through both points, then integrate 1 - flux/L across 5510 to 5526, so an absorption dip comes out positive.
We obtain -0.6 angstrom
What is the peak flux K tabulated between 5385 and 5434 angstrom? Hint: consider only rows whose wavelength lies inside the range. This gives 17.45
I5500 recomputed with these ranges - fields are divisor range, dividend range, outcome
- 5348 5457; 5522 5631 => 1.08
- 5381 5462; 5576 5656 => 1.10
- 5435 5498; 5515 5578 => 1.05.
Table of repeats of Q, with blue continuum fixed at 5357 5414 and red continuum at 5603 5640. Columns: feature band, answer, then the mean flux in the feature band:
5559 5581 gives 0.8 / 14.7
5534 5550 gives -0.2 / 15.3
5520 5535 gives 0.3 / 14.8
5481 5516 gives 1.1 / 14.5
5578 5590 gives 0.6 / 14.6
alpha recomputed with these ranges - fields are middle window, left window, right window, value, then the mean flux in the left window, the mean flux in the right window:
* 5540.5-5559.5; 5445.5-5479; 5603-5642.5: -0.4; 14.8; 15.4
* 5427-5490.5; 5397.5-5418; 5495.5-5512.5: -1.6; 14.7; 14.5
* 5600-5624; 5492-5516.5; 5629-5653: 0.9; 14.4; 15.6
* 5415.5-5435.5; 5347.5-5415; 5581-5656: -1.0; 14.6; 15.2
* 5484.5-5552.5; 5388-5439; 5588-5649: 0.5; 14.8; 15.1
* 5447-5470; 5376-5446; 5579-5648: 0.3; 14.9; 15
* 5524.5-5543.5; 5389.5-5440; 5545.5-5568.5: 0.3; 14.9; 15.2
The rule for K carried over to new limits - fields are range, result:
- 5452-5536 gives 17.33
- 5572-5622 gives 17.21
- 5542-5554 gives 19.81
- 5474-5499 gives 17.31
